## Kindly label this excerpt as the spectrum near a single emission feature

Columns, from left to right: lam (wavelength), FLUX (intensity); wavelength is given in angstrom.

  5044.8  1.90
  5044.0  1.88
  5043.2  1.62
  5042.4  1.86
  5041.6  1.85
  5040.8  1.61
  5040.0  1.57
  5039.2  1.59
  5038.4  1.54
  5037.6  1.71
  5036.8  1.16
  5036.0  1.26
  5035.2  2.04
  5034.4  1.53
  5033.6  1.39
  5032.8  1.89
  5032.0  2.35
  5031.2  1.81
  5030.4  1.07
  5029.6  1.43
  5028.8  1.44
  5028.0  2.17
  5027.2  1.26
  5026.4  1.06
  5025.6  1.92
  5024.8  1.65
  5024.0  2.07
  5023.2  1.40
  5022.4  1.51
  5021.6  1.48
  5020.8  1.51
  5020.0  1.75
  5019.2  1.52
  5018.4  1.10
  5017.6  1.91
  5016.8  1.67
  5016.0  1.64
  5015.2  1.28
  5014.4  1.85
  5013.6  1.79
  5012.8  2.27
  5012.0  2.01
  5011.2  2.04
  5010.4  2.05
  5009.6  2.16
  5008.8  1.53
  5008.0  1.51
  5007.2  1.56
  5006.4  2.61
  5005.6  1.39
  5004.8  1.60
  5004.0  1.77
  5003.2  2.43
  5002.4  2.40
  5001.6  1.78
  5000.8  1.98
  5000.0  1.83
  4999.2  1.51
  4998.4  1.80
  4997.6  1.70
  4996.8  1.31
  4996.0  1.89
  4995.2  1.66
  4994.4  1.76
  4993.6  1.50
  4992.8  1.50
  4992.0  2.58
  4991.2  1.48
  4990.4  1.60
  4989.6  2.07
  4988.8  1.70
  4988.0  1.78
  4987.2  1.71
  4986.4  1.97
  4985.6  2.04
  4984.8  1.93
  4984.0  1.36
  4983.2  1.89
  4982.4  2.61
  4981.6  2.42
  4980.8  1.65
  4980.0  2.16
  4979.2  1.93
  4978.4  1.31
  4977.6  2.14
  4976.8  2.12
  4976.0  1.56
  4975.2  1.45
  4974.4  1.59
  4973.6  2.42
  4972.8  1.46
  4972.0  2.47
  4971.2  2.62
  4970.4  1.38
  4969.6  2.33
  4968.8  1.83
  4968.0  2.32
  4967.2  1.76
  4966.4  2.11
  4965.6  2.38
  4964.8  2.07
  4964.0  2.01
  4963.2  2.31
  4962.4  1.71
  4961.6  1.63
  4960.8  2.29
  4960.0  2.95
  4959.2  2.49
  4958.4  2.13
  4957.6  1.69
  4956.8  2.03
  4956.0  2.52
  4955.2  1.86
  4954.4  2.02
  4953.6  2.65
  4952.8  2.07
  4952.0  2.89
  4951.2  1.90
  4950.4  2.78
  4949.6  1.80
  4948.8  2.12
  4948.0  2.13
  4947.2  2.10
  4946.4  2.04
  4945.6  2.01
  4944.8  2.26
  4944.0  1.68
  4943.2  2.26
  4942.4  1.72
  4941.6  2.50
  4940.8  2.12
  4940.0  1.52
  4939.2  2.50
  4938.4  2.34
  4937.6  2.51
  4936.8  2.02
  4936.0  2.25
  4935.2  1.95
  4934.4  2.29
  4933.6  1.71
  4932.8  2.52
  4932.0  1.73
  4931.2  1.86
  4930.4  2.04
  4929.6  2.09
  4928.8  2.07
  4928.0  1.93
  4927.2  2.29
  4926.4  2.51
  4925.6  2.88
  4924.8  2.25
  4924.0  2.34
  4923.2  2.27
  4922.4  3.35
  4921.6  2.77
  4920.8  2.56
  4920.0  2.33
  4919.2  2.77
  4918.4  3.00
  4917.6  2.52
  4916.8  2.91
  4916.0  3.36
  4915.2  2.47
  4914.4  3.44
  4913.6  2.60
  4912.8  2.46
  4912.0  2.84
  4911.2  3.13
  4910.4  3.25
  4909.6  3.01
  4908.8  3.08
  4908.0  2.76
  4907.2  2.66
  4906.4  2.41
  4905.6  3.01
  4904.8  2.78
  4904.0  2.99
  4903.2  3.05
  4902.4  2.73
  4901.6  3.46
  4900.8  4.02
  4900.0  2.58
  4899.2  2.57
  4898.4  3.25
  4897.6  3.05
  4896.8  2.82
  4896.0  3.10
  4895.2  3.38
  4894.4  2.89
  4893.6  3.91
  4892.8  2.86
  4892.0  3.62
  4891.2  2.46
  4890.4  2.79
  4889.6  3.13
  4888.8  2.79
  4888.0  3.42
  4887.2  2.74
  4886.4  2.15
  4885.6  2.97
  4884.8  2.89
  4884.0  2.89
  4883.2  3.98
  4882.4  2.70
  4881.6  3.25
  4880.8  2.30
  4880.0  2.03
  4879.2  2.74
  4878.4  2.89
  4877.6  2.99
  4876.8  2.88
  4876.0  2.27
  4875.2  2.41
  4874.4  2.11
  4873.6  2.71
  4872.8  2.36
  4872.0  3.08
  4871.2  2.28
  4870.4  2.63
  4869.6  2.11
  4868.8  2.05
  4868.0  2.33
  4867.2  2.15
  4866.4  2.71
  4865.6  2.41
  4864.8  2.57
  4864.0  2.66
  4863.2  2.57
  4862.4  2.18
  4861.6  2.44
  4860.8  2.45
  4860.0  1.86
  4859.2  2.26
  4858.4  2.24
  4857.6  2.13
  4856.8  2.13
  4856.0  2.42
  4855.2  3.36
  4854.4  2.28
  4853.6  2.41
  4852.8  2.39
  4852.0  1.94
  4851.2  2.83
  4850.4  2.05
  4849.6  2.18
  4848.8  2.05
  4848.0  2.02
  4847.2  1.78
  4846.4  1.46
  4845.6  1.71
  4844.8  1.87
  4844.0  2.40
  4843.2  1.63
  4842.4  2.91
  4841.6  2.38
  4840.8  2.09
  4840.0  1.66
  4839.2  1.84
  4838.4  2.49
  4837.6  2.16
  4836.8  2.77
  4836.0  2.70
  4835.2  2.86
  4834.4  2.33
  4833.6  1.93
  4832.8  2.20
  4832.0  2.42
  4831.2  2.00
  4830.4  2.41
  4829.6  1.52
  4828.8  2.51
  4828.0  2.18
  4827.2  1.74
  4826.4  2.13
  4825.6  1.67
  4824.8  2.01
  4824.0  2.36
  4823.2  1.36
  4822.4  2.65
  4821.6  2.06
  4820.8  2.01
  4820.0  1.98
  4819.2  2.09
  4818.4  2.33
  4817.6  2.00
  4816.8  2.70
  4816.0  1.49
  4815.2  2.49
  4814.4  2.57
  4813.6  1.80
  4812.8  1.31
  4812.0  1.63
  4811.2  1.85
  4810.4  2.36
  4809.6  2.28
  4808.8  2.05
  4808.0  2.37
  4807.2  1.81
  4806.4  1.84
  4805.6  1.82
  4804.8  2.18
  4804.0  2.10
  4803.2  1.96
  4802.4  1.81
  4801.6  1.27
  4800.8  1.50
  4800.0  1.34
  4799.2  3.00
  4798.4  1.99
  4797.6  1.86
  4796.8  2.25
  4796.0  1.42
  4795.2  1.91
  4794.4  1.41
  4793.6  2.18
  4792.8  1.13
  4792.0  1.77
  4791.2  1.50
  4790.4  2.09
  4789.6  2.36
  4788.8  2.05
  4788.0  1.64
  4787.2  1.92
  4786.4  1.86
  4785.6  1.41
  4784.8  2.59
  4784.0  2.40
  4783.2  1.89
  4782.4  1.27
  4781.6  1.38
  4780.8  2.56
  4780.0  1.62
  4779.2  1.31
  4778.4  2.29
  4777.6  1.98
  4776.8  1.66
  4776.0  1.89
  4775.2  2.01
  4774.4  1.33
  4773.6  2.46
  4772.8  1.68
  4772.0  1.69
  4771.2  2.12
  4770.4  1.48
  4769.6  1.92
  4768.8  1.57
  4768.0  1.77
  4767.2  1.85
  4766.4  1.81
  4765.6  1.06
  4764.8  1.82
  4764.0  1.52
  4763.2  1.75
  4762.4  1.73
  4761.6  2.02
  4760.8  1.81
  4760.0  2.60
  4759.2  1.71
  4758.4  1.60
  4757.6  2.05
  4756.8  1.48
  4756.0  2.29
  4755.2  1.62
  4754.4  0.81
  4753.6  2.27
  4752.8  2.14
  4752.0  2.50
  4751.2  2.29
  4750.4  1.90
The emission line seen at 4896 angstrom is Mg II 2798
